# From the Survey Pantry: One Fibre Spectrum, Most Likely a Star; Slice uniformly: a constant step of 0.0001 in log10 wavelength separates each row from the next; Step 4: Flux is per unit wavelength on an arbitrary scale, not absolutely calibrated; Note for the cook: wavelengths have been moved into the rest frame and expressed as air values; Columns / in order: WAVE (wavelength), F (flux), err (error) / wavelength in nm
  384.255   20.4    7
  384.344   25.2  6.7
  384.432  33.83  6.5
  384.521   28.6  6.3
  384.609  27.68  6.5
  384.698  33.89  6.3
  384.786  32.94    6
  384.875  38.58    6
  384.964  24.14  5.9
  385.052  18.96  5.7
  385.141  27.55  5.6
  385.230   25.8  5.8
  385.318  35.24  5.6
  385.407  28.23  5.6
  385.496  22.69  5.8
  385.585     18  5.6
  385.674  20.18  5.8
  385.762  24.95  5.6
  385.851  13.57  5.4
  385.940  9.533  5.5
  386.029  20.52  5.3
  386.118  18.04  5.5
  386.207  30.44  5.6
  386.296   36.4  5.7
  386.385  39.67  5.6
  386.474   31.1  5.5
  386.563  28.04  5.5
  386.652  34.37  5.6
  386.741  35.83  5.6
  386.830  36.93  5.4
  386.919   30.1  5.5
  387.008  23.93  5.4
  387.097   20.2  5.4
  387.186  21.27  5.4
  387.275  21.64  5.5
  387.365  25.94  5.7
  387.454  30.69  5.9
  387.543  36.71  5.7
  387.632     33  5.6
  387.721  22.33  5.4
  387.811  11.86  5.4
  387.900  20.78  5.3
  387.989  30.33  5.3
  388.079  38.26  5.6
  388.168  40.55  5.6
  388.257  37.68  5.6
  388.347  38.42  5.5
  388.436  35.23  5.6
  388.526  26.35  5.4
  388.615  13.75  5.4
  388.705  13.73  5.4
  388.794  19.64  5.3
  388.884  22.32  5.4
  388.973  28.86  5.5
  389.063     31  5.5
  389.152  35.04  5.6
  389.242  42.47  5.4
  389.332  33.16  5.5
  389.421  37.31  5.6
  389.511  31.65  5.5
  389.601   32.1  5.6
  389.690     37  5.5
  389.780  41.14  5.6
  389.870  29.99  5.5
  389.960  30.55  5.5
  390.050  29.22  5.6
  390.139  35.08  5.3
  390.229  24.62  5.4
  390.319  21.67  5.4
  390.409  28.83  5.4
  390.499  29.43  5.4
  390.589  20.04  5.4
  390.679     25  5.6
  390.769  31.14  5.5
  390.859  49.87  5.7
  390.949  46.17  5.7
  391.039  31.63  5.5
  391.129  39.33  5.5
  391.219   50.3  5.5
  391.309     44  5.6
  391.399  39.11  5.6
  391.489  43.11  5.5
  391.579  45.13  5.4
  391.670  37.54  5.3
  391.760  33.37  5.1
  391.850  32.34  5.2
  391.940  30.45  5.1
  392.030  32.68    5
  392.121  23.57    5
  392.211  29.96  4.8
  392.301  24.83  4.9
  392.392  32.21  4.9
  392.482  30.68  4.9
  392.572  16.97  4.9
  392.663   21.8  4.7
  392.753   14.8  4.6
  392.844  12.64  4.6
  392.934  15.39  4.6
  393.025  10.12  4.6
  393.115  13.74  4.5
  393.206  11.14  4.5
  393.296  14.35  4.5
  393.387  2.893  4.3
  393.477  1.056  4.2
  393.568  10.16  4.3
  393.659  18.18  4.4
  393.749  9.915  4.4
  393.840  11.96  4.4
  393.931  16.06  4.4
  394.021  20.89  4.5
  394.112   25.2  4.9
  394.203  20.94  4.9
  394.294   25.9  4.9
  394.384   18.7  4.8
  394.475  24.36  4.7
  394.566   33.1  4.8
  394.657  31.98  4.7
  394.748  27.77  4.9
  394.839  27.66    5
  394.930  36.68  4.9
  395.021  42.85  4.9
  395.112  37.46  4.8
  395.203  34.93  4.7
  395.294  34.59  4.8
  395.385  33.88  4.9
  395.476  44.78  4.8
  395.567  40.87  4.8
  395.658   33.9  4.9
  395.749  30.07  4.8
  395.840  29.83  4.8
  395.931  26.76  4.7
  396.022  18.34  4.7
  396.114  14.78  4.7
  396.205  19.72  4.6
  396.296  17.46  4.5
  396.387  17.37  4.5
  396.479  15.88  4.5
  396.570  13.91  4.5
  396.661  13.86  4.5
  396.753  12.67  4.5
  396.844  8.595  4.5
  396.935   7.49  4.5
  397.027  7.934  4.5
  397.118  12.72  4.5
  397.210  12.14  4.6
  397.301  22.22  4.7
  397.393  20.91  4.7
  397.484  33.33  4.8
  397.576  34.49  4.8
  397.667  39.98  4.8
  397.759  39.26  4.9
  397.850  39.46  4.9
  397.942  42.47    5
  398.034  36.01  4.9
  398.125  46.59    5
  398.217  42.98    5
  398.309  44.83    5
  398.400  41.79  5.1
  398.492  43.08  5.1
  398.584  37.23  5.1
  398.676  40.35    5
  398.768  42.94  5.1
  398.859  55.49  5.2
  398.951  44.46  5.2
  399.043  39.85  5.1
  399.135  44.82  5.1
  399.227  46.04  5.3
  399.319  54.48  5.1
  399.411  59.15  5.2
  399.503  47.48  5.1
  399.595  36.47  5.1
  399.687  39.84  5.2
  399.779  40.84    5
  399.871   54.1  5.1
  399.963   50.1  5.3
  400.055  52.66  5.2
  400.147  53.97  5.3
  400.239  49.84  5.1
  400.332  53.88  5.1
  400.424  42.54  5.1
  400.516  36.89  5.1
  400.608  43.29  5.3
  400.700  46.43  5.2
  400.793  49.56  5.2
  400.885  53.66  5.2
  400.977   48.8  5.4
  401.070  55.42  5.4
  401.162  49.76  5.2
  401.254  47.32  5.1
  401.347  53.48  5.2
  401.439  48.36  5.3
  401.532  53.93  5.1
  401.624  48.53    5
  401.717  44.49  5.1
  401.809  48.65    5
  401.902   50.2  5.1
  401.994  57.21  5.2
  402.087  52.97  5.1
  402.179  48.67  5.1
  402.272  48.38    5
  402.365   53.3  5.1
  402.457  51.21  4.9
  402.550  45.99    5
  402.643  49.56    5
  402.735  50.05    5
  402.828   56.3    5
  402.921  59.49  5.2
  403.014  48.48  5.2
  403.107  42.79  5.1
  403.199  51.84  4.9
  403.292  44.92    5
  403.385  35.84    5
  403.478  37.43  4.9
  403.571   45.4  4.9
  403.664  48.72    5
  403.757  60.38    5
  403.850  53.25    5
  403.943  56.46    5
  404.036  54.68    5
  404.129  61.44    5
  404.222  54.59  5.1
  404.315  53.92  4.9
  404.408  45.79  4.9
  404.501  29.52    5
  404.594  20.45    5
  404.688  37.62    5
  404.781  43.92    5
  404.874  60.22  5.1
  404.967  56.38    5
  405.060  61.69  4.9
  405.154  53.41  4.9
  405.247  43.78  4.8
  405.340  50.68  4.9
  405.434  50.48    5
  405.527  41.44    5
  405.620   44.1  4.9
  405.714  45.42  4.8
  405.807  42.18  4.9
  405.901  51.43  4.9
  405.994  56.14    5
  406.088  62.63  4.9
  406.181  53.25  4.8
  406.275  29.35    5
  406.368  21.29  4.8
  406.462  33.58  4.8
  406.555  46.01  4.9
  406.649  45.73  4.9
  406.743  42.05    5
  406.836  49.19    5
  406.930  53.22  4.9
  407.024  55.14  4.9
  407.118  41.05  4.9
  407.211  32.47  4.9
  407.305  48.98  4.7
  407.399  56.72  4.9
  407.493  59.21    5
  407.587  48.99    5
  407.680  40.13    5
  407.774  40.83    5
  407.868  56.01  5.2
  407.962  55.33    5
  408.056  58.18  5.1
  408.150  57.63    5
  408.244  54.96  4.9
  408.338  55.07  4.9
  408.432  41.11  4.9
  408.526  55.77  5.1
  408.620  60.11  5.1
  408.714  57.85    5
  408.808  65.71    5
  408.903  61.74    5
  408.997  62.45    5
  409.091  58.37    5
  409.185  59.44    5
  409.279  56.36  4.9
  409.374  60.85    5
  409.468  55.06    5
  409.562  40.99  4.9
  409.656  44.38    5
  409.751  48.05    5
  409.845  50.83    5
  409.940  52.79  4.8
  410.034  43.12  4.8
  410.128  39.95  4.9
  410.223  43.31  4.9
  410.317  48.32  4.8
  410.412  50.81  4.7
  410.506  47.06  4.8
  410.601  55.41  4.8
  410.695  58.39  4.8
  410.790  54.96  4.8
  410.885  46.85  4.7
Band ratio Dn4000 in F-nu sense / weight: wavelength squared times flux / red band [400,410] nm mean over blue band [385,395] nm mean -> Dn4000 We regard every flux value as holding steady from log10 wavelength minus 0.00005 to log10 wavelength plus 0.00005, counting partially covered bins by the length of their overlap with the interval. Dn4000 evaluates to 2.0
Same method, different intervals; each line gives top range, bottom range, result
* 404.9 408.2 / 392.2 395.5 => 2.28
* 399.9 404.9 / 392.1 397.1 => 2.35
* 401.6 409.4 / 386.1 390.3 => 1.82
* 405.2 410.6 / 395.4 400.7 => 1.48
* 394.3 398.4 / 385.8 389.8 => 1.02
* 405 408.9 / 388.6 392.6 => 1.67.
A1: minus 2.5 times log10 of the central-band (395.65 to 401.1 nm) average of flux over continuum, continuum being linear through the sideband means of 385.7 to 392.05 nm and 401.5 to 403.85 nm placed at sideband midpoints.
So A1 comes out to 0.22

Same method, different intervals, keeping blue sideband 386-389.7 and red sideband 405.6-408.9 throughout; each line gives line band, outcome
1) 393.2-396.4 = 0.45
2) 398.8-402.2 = -0.15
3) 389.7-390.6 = 0.07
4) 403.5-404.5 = -0.13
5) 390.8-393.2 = 0.10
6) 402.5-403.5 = -0.07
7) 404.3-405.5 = 0.01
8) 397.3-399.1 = 0.01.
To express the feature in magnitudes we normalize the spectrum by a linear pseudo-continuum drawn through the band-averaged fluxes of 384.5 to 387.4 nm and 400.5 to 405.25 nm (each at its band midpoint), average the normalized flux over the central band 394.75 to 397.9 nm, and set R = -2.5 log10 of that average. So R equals 0.48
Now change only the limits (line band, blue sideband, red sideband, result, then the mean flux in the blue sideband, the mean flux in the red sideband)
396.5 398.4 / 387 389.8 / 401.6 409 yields 0.44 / 29.2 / 49.3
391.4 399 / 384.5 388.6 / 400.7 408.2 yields 0.38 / 27.9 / 48.7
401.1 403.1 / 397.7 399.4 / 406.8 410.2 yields -0.09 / 43.7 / 52.1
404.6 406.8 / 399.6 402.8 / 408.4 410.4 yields 0.11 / 49.1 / 52.7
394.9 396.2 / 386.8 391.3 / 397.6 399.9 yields 0.21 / 30.6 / 43.8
